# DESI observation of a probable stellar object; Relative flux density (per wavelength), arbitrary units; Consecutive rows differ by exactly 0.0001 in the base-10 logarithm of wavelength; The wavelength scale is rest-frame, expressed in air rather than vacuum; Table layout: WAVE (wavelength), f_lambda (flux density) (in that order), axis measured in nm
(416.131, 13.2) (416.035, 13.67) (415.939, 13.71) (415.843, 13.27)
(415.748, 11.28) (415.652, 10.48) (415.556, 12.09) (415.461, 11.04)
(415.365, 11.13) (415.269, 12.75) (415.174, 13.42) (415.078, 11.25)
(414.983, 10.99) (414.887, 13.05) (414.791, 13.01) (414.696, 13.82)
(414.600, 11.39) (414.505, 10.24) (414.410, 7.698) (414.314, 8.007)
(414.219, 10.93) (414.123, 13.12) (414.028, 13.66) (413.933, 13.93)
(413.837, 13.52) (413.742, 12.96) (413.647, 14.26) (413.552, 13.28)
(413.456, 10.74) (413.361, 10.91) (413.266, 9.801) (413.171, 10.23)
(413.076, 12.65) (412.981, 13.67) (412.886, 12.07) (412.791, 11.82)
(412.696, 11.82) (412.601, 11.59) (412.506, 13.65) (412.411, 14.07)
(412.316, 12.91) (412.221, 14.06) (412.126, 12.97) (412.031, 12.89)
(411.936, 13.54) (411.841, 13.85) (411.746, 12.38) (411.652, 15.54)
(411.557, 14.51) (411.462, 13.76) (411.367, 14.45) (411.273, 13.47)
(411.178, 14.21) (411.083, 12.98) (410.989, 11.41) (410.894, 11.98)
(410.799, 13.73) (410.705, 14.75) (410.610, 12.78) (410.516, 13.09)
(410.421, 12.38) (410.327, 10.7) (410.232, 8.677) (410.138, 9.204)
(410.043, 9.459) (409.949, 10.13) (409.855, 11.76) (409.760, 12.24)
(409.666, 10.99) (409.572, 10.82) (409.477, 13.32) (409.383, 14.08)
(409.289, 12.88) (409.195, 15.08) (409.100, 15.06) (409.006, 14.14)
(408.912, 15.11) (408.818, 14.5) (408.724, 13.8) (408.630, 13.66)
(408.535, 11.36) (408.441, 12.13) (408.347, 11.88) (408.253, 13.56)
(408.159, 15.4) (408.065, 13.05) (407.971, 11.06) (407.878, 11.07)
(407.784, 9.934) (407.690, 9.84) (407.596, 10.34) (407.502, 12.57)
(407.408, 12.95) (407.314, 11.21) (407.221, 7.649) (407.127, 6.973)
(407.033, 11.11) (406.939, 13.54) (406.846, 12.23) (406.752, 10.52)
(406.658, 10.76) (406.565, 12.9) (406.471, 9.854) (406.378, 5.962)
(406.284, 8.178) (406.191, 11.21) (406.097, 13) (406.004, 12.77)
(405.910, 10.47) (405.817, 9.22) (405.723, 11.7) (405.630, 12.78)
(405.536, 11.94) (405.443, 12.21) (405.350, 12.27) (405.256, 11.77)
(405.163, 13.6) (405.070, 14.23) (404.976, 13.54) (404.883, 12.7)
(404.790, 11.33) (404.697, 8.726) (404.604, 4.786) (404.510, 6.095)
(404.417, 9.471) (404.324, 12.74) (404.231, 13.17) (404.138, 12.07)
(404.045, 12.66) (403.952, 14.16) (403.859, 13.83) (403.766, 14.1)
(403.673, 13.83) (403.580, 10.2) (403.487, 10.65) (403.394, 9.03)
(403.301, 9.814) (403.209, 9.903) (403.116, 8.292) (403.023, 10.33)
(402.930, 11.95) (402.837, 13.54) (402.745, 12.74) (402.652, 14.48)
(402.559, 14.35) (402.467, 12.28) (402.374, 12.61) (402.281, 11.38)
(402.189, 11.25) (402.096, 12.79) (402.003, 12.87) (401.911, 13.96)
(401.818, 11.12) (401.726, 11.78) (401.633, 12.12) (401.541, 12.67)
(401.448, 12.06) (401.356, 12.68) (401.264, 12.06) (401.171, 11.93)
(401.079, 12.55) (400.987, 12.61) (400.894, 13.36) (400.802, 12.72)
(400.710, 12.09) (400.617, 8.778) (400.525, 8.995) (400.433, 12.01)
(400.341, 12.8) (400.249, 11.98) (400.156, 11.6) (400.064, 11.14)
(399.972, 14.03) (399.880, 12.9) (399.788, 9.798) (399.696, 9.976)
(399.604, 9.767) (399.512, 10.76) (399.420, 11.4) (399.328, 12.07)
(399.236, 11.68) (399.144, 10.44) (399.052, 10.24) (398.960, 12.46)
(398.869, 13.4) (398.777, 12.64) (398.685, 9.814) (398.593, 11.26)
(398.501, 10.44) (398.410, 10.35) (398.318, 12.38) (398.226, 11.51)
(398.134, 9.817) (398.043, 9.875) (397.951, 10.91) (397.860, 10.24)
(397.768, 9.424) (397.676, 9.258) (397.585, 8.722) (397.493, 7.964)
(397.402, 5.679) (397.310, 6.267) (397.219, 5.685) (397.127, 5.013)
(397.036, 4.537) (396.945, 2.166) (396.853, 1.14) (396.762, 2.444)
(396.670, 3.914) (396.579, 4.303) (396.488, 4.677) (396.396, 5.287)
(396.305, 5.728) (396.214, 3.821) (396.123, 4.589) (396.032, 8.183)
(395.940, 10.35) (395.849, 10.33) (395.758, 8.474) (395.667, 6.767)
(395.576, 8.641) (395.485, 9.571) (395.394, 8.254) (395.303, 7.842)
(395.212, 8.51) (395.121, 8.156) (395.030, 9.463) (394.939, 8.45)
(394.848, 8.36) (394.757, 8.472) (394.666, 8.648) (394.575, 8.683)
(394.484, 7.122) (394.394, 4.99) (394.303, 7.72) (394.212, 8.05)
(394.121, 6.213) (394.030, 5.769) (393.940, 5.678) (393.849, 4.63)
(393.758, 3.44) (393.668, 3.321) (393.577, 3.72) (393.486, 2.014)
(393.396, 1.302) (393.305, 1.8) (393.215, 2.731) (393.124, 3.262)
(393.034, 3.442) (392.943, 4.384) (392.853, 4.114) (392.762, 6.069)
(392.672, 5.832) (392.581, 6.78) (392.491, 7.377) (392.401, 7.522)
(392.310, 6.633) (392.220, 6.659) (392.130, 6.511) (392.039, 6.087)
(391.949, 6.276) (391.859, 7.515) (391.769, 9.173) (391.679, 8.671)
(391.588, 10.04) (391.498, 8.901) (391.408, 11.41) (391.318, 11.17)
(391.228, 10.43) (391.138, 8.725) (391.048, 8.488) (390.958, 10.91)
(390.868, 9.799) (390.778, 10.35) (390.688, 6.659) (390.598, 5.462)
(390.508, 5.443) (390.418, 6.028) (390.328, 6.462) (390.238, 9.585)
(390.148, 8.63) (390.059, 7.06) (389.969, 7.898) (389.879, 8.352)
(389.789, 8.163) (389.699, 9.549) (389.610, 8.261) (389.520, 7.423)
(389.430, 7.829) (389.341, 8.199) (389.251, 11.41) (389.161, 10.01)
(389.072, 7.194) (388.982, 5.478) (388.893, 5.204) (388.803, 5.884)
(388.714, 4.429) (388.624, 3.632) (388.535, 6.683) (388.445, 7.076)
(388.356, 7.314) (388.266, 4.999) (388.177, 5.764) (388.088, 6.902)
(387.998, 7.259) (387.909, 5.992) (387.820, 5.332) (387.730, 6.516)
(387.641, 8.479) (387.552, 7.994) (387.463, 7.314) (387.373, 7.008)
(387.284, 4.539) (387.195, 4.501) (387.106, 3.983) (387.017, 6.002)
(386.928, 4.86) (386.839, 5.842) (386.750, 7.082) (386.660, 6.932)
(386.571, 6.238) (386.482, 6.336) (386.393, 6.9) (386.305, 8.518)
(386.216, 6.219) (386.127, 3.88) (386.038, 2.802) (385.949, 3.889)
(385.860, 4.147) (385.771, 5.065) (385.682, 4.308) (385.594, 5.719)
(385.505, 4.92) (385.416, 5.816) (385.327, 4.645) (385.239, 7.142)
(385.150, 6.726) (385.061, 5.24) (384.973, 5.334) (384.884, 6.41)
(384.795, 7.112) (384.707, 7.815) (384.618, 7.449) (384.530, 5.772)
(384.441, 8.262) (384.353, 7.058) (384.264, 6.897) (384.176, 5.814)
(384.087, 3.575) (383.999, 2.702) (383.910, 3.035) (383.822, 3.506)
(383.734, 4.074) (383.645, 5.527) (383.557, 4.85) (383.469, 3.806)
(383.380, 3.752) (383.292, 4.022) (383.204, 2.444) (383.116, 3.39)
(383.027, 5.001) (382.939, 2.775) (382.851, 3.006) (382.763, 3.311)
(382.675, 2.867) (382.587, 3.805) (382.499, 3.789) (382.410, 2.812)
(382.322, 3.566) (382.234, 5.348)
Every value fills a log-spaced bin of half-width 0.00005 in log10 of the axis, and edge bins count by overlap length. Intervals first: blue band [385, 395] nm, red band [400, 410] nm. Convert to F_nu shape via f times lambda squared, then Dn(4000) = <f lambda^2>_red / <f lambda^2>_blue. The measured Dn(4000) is 1.94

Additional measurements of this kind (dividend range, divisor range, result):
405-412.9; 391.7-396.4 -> 2.05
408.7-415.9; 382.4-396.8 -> 2.22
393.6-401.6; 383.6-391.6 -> 1.40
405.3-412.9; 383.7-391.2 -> 2.09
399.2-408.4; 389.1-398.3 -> 1.71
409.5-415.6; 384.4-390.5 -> 2.14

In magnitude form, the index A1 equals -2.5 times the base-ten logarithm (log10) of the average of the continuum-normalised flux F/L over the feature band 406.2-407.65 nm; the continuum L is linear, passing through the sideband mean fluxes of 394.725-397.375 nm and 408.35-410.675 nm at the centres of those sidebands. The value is 0.080 mag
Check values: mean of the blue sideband 6.51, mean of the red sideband 12.4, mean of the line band 10.5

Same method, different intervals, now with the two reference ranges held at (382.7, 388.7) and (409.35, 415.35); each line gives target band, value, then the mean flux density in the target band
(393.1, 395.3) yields 0.29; 5.92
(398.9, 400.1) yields -0.25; 11.3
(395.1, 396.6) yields 0.11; 7.3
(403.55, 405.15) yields -0.14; 11.7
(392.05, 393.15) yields 0.25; 5.77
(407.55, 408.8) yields -0.08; 12.1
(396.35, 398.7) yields 0.16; 7.4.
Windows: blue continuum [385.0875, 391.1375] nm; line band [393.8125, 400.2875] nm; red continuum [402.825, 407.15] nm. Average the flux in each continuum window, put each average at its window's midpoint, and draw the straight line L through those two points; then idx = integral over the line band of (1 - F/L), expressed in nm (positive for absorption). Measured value 0.47 nm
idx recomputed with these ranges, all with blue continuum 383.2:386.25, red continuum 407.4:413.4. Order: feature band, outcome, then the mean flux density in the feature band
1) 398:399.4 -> -0.31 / 11.2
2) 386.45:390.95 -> -0.43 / 6.94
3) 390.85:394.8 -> 0.45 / 6.58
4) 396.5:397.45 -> 0.50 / 4.15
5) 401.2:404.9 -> -0.44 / 11.7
